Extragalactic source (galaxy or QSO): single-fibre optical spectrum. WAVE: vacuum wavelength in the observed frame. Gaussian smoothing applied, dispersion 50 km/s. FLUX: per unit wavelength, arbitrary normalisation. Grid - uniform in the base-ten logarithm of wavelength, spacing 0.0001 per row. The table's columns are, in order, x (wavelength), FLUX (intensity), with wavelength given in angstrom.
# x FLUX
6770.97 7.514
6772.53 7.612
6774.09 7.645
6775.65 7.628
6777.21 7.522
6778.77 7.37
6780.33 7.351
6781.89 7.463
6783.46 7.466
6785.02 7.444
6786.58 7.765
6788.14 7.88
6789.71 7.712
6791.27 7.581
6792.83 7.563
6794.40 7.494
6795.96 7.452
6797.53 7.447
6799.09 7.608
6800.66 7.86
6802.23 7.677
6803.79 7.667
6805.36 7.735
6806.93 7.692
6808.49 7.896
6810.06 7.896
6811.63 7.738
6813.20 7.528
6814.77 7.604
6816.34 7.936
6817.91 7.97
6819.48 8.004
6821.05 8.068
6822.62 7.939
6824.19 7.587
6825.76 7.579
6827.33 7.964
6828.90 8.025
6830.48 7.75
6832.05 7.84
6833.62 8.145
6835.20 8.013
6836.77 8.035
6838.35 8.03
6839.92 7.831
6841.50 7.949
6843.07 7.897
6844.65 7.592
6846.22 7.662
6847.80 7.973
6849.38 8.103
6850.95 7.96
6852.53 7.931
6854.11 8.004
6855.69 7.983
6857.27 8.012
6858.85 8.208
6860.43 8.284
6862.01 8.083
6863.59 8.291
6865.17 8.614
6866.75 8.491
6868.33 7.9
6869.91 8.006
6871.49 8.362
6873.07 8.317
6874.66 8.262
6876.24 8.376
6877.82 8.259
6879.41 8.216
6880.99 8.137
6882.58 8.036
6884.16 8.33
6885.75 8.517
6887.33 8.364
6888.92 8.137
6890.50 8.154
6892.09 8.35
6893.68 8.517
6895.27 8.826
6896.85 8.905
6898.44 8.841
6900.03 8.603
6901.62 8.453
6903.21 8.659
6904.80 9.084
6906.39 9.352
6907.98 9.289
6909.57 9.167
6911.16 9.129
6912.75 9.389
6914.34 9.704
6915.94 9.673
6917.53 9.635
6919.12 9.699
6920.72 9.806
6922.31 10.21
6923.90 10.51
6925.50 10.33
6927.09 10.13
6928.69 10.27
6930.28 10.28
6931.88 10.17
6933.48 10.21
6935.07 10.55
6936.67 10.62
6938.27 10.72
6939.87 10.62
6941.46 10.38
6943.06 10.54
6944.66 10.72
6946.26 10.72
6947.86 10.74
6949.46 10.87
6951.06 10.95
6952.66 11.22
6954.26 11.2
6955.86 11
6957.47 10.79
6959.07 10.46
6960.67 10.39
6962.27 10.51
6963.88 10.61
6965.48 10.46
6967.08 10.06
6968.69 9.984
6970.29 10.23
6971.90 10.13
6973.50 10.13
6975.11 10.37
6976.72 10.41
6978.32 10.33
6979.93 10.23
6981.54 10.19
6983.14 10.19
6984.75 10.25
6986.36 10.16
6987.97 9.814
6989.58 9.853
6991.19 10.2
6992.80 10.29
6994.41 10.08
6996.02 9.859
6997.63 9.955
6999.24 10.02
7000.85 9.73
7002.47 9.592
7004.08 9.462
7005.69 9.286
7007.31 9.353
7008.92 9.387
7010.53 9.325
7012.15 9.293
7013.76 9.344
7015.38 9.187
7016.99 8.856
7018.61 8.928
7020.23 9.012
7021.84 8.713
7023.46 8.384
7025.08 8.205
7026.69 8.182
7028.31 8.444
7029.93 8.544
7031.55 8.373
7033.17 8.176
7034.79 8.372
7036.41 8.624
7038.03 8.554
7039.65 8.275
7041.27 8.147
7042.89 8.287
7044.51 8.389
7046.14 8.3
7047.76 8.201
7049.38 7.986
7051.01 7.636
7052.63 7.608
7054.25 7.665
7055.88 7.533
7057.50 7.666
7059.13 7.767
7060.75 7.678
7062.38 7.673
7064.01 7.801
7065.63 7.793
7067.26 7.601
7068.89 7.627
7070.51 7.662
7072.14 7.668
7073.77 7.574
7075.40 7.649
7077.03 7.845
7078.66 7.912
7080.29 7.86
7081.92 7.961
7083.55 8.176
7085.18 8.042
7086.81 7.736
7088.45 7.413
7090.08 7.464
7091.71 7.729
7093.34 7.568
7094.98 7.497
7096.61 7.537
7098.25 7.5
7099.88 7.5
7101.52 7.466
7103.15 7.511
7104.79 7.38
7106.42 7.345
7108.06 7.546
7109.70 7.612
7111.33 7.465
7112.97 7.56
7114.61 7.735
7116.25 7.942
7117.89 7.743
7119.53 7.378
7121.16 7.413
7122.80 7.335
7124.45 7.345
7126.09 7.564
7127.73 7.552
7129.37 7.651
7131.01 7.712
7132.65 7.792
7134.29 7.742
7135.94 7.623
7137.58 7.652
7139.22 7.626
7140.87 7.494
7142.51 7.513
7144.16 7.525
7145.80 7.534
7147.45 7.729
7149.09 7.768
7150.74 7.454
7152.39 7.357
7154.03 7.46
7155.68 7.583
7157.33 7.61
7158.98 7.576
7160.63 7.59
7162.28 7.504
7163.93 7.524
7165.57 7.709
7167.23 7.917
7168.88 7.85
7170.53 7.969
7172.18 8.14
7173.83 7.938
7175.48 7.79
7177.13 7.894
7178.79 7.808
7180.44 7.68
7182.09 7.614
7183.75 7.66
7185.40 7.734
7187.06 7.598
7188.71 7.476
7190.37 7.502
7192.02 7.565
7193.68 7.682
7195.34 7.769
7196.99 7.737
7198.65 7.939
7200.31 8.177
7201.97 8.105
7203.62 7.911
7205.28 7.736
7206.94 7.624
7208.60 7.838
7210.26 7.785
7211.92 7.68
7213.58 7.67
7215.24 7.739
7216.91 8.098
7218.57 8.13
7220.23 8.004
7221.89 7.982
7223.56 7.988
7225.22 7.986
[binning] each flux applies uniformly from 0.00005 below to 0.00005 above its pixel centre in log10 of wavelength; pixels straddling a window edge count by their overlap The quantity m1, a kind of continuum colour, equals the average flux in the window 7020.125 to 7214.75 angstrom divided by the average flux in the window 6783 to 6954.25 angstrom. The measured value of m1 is 0.90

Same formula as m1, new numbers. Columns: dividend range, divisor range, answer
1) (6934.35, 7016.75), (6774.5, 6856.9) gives 1.31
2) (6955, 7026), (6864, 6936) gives 1.09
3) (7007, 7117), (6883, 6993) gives 0.81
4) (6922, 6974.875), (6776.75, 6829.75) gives 1.37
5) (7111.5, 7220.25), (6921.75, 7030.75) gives 0.77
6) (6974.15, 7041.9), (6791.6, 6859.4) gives 1.19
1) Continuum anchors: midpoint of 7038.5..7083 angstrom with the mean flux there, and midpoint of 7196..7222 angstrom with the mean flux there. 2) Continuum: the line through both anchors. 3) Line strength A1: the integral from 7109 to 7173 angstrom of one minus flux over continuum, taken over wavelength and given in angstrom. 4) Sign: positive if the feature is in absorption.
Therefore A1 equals 2.01 angstrom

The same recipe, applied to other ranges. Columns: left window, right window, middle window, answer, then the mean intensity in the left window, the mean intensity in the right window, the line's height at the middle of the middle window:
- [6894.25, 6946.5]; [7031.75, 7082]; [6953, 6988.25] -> -5.0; 9.78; 7.92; 9.1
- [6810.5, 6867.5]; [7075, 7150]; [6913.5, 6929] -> -4.2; 7.96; 7.62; 7.86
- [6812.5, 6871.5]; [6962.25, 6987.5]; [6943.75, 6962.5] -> -1.8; 7.97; 10.3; 9.88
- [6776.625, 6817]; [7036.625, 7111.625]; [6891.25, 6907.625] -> -2.3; 7.63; 7.77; 7.68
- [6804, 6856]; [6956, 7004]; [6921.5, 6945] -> -2.4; 7.87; 10.2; 9.46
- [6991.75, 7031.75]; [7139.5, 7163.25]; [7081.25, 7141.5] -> 3.1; 9.21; 7.55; 8.02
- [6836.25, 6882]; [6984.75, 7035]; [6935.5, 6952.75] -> -3.9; 8.09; 9.26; 8.75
